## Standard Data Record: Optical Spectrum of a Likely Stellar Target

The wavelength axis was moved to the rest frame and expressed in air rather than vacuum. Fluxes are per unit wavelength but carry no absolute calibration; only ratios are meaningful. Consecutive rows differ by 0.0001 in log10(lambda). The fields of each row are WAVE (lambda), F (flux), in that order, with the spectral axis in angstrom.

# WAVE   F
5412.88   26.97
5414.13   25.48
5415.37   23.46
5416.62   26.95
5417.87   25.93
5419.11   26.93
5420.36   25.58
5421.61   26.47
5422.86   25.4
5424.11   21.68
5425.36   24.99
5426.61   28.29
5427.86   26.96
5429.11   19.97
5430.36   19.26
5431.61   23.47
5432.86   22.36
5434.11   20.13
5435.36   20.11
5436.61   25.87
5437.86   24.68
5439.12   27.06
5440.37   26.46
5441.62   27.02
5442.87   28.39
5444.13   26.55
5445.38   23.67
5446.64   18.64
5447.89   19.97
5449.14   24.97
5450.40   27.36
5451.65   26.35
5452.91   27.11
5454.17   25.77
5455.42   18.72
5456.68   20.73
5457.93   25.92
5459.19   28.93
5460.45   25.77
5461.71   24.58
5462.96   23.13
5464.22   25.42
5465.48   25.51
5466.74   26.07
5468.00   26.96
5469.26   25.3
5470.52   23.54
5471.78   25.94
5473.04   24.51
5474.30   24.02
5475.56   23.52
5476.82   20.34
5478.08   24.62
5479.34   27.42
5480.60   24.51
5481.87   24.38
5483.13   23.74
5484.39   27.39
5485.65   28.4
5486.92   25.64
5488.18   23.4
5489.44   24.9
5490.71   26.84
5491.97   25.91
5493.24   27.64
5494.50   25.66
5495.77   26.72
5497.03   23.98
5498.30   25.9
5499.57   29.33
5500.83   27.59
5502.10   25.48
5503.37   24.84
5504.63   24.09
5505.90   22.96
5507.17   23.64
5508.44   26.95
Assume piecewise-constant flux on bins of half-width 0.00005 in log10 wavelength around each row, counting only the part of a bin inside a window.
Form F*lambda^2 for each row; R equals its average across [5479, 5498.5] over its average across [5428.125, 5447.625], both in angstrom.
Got 1.11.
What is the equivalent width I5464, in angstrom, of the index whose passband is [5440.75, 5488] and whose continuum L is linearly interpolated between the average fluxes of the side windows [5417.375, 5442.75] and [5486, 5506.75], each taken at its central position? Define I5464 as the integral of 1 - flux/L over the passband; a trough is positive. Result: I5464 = 0.4 angstrom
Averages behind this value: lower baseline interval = 24.5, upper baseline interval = 25.7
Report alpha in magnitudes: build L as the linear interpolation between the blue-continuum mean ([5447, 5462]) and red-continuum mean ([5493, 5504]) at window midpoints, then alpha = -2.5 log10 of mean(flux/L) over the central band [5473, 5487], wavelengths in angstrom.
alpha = 0.03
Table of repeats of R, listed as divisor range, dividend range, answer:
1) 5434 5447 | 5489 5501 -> 1.09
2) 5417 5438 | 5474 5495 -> 1.07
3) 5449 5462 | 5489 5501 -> 1.07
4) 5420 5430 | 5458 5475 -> 1.04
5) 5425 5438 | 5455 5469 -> 1.08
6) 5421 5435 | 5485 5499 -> 1.13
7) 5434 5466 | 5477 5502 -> 1.07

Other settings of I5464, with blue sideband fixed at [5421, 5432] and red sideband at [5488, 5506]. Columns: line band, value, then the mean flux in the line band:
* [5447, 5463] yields 0.2 angstrom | 24.5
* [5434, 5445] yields -0.4 angstrom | 25.4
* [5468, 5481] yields 0.4 angstrom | 24.5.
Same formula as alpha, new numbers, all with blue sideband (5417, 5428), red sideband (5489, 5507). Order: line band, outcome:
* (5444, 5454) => 0.07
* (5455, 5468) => 0.05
